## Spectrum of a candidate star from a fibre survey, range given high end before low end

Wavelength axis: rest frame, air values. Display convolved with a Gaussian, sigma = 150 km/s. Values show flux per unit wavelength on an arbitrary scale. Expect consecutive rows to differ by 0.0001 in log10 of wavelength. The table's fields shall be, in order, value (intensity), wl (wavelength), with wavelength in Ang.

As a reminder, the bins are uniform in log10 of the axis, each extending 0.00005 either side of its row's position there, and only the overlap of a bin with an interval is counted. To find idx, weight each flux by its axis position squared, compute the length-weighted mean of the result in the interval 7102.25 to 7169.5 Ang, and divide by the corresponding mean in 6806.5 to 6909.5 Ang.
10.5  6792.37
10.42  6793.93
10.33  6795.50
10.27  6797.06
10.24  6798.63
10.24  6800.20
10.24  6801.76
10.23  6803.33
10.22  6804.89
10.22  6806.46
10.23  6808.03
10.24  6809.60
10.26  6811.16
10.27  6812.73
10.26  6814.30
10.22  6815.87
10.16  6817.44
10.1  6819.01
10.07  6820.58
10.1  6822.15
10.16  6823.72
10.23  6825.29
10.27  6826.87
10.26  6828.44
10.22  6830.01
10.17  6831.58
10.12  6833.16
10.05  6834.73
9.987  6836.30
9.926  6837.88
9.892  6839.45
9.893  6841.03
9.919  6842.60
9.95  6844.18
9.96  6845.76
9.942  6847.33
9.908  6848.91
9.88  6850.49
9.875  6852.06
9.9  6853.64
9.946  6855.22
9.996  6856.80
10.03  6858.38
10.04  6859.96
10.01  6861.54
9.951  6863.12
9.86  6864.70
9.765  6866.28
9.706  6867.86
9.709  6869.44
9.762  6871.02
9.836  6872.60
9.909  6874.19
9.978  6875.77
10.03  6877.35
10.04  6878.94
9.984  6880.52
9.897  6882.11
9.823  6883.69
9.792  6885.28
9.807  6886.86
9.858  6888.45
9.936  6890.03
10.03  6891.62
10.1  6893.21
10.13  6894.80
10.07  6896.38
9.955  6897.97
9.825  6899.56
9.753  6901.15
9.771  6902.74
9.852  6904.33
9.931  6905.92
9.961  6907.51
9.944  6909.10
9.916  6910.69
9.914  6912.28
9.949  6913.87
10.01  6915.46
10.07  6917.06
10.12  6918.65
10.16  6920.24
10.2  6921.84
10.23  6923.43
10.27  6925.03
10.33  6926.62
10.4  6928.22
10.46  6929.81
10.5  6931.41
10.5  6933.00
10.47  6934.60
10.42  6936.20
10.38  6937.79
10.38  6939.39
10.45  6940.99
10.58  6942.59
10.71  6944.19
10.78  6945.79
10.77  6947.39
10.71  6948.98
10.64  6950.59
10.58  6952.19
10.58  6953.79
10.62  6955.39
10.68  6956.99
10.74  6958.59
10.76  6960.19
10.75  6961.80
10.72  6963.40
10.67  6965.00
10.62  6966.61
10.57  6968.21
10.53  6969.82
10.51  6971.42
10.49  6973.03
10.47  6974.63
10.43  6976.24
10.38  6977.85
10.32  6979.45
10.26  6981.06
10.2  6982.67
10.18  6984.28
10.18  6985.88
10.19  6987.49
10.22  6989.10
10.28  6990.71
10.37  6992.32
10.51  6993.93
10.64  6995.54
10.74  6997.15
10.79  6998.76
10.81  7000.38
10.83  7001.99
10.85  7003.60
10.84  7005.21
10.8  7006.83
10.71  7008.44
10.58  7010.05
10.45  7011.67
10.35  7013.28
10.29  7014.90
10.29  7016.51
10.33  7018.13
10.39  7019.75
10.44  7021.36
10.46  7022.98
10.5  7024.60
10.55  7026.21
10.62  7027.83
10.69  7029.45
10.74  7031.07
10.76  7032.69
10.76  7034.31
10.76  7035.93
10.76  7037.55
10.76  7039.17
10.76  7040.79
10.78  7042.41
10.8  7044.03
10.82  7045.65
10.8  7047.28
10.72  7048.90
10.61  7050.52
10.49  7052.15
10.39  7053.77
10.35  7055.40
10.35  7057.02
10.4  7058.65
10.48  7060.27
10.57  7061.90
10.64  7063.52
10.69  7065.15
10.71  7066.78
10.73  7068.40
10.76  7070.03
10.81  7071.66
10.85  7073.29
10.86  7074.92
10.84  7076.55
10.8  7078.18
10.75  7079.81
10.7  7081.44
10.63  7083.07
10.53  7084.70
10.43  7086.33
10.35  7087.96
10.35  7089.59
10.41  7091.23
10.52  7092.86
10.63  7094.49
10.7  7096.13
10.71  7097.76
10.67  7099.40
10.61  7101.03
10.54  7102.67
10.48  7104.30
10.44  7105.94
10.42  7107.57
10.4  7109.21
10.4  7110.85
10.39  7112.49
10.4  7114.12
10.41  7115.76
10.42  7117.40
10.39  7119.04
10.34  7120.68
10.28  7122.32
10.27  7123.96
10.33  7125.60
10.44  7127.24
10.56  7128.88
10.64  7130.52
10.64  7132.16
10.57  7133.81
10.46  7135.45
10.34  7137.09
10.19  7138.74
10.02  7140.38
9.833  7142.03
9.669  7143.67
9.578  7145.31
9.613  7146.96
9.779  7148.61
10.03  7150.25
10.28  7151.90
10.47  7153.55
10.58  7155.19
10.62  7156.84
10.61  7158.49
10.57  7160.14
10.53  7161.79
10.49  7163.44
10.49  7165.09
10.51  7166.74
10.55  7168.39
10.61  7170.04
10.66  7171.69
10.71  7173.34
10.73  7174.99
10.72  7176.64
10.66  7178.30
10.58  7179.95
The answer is 1.1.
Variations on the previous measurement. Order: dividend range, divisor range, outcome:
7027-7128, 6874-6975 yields 1.08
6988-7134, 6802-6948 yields 1.11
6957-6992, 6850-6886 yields 1.09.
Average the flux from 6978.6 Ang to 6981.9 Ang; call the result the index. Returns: 10.3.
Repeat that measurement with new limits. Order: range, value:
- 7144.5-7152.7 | 9.85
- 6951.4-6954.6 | 10.6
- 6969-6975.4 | 10.5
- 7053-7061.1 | 10.4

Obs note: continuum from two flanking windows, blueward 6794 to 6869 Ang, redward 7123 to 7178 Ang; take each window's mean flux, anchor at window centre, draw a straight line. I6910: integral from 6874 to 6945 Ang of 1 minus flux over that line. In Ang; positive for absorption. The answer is 0.3 Ang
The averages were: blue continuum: 10.1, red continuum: 10.4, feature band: 10.1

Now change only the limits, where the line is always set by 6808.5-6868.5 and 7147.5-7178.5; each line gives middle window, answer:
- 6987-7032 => -1.18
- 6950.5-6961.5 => -0.49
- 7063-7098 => -0.93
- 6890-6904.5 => 0.25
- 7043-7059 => -0.38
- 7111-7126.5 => 0.10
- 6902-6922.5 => 0.32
